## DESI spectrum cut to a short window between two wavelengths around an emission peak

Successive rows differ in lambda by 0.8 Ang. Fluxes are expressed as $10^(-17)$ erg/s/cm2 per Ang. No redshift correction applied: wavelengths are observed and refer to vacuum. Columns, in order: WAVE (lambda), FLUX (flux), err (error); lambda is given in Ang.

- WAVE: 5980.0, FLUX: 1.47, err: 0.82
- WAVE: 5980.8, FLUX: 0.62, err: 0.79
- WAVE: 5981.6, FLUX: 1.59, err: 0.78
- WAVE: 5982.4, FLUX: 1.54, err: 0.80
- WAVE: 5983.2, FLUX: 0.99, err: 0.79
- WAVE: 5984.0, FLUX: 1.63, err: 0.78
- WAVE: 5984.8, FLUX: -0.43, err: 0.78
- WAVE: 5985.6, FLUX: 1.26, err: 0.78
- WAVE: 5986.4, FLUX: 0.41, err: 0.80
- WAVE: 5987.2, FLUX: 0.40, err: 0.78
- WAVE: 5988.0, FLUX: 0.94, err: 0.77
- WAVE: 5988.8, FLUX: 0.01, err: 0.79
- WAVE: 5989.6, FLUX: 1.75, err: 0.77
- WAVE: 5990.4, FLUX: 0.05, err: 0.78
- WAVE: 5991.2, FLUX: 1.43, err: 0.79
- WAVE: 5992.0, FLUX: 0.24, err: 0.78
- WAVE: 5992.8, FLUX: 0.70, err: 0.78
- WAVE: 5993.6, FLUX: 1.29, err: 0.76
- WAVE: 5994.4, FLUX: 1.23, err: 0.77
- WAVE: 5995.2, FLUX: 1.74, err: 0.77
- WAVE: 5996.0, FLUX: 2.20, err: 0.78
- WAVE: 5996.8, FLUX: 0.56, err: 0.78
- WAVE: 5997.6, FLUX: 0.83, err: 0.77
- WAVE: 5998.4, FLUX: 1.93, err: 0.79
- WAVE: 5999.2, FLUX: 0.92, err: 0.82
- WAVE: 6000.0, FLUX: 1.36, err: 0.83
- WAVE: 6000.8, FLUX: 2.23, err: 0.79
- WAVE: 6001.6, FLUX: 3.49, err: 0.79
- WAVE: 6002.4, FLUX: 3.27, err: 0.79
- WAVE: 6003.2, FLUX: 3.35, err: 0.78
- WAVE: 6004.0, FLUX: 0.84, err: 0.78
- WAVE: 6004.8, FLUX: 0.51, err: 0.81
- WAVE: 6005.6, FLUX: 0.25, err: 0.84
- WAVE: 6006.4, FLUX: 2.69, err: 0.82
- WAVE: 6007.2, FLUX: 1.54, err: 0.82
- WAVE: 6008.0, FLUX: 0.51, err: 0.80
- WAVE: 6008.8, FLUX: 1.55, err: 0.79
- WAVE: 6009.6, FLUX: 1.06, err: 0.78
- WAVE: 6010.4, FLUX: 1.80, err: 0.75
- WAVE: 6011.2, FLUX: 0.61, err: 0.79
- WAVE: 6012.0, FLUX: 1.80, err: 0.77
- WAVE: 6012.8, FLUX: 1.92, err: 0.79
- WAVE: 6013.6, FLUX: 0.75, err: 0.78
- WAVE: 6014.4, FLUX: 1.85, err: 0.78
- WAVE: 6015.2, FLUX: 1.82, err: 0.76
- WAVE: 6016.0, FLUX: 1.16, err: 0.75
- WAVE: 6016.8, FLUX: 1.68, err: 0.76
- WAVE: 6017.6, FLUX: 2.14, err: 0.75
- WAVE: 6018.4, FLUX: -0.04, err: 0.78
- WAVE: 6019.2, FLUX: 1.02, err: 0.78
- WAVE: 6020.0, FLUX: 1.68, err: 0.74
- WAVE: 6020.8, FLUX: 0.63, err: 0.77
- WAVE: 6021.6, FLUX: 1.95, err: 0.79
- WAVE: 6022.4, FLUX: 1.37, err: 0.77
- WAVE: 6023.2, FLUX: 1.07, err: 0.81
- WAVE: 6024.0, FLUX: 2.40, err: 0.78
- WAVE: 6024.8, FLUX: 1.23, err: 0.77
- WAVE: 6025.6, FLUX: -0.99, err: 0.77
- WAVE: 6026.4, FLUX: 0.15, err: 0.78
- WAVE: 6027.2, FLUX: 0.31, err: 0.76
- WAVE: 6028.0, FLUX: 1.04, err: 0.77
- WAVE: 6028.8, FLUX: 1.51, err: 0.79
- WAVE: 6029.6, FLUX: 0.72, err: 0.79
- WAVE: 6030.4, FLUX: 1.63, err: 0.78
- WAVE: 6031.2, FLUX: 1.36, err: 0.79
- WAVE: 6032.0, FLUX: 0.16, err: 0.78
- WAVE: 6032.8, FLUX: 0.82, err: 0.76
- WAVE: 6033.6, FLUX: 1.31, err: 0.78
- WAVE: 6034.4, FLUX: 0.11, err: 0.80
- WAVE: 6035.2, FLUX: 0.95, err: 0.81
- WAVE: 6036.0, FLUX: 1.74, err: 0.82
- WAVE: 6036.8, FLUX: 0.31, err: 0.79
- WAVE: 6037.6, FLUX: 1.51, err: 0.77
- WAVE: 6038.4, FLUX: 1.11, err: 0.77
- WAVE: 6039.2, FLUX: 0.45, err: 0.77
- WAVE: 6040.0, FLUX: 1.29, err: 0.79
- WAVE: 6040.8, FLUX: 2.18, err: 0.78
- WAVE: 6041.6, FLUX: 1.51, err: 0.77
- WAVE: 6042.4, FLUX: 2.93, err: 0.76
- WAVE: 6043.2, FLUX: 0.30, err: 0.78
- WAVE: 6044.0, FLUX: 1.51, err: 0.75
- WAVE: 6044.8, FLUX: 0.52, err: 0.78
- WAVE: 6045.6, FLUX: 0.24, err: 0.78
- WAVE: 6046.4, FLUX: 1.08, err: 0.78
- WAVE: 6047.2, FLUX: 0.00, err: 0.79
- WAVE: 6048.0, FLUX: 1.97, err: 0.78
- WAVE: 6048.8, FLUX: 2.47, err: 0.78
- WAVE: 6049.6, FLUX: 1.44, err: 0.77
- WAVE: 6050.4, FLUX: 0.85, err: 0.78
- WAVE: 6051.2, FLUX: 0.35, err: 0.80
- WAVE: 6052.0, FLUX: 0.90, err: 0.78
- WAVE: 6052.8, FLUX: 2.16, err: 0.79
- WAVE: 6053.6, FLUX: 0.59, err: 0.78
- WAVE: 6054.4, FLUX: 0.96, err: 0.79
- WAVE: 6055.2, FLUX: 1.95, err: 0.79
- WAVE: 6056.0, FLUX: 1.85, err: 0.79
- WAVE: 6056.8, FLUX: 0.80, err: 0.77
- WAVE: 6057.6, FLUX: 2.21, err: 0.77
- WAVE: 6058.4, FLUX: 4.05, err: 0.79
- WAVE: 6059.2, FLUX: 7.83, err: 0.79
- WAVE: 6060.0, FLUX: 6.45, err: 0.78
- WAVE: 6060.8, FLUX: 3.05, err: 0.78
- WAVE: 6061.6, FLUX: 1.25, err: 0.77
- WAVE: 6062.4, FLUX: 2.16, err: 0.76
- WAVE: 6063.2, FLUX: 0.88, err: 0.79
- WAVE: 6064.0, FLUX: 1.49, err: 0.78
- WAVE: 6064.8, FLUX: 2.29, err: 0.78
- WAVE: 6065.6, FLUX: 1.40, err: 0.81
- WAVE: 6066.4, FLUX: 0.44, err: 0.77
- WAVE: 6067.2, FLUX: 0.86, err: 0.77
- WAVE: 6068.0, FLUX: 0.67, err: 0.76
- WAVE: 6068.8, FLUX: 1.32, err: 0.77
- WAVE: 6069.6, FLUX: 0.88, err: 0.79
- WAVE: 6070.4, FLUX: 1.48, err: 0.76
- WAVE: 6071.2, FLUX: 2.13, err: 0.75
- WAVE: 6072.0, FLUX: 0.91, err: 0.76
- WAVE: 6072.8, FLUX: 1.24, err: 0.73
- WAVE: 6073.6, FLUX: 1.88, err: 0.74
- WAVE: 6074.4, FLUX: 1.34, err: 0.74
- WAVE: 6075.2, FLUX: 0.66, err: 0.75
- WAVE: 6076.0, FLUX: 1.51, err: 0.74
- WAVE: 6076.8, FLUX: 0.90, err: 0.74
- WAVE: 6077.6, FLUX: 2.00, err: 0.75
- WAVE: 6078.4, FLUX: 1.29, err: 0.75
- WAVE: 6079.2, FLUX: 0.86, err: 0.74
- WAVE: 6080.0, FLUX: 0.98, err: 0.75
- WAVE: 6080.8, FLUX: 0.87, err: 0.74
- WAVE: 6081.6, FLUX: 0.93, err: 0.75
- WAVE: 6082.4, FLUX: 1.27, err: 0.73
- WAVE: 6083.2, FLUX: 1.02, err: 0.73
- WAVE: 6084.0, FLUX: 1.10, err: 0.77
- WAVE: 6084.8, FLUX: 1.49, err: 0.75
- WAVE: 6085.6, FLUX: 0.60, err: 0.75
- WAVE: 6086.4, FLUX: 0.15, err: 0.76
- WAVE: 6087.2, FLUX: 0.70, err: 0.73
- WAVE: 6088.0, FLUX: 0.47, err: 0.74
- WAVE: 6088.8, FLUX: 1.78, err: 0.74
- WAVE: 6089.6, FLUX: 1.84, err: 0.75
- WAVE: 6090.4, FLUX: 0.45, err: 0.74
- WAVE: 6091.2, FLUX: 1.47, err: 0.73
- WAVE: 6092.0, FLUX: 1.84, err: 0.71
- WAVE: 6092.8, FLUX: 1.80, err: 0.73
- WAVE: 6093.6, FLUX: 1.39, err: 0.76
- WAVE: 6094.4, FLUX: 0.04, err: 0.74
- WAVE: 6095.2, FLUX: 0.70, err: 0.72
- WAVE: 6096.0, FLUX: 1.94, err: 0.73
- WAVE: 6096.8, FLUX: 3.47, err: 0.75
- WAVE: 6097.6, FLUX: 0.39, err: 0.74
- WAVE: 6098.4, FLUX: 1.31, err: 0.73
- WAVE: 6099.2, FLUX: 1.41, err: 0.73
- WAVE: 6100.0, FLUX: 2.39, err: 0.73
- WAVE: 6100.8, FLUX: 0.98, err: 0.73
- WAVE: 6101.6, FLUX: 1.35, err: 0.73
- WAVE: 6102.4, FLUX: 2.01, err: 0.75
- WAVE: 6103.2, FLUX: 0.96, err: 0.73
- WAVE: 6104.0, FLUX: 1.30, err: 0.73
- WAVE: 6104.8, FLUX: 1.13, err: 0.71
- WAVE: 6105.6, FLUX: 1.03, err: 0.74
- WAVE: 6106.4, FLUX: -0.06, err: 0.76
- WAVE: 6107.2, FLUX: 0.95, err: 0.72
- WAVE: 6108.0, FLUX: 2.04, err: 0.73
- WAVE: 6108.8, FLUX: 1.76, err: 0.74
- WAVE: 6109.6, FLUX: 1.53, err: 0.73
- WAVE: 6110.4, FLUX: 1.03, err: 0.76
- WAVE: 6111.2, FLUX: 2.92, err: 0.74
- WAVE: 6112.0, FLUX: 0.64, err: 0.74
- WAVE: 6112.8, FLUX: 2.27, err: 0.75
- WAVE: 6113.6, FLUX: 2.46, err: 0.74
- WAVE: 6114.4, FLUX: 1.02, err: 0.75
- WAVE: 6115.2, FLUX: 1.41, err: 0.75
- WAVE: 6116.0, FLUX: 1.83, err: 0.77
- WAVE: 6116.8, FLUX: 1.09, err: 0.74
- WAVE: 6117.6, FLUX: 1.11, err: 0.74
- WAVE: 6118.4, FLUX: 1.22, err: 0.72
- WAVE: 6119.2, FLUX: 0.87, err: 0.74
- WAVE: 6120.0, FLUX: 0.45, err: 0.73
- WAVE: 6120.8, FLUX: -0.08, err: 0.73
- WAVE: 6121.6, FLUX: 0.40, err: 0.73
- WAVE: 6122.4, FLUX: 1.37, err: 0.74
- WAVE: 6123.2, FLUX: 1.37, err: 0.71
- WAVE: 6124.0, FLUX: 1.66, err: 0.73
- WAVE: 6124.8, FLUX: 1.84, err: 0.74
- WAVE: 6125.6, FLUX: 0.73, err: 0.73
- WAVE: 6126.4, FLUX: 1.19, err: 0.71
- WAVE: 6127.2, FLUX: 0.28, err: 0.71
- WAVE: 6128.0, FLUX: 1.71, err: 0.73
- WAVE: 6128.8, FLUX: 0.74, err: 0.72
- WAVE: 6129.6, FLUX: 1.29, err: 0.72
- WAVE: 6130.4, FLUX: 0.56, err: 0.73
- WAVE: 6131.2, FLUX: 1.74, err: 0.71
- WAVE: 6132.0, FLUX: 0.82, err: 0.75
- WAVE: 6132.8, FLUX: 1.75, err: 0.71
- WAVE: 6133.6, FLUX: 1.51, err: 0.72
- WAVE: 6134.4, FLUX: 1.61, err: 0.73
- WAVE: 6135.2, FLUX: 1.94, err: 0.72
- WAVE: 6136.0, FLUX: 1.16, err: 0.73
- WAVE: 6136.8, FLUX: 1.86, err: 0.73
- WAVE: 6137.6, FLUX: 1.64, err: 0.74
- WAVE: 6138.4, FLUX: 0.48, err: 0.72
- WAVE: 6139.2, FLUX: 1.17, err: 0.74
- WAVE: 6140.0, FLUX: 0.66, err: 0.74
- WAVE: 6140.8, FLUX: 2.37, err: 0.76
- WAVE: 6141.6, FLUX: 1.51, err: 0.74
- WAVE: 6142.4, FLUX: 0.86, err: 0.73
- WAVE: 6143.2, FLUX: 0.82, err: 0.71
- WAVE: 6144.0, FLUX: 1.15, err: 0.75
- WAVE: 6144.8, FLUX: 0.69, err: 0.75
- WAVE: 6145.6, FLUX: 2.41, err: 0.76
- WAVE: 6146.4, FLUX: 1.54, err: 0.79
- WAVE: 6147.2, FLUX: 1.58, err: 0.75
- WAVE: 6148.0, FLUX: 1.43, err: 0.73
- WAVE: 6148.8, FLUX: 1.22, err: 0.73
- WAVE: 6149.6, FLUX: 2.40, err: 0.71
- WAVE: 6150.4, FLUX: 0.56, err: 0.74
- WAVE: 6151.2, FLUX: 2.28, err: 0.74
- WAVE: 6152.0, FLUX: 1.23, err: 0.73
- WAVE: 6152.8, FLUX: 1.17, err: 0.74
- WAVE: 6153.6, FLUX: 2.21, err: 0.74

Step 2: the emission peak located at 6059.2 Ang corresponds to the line [O III] 5007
